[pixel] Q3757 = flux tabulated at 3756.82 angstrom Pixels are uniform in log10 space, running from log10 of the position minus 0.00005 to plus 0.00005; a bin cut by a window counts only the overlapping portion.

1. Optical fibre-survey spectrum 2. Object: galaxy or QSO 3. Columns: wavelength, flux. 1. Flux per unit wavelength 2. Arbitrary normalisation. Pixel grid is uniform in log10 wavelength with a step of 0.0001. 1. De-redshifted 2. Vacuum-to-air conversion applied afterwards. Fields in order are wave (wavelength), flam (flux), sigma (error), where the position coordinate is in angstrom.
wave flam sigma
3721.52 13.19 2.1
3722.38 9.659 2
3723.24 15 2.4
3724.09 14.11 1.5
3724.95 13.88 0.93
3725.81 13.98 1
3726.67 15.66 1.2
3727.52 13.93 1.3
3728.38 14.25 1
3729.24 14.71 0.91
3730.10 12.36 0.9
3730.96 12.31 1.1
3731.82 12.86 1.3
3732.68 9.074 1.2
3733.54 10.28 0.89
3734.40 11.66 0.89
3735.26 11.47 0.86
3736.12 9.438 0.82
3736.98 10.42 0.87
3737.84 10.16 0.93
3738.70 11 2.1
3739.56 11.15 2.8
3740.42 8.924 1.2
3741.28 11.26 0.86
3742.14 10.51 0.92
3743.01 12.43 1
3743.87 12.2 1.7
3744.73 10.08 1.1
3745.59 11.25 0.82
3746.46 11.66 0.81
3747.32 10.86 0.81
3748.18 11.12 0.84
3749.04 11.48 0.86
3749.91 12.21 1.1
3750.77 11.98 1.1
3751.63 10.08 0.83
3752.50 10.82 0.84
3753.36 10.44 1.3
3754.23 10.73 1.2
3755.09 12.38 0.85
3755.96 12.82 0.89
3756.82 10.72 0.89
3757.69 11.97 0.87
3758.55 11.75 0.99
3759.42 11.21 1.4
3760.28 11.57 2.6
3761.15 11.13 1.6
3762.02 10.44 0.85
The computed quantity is 10.72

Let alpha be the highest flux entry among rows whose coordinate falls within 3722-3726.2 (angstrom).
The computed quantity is 15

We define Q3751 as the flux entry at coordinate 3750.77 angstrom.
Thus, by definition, 11.98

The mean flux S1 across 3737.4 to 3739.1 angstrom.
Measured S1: 10.6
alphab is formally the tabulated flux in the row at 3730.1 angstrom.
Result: 12.36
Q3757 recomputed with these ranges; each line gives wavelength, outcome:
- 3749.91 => 12.21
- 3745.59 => 11.25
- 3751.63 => 10.08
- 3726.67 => 15.66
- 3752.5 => 10.82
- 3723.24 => 15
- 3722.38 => 9.659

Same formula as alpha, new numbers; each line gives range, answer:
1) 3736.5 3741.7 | 11.26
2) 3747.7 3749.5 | 11.48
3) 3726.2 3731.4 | 15.66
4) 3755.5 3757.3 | 12.82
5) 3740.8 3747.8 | 12.43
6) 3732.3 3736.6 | 11.66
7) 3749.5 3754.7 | 12.21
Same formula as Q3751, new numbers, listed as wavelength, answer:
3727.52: 13.93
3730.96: 12.31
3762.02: 10.44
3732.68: 9.074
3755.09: 12.38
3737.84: 10.16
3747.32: 10.86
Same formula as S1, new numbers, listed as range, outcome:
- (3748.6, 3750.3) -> 11.8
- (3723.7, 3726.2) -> 14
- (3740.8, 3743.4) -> 11.3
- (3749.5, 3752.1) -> 11.4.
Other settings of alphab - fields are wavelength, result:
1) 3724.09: 14.11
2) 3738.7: 11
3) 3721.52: 13.19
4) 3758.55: 11.75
